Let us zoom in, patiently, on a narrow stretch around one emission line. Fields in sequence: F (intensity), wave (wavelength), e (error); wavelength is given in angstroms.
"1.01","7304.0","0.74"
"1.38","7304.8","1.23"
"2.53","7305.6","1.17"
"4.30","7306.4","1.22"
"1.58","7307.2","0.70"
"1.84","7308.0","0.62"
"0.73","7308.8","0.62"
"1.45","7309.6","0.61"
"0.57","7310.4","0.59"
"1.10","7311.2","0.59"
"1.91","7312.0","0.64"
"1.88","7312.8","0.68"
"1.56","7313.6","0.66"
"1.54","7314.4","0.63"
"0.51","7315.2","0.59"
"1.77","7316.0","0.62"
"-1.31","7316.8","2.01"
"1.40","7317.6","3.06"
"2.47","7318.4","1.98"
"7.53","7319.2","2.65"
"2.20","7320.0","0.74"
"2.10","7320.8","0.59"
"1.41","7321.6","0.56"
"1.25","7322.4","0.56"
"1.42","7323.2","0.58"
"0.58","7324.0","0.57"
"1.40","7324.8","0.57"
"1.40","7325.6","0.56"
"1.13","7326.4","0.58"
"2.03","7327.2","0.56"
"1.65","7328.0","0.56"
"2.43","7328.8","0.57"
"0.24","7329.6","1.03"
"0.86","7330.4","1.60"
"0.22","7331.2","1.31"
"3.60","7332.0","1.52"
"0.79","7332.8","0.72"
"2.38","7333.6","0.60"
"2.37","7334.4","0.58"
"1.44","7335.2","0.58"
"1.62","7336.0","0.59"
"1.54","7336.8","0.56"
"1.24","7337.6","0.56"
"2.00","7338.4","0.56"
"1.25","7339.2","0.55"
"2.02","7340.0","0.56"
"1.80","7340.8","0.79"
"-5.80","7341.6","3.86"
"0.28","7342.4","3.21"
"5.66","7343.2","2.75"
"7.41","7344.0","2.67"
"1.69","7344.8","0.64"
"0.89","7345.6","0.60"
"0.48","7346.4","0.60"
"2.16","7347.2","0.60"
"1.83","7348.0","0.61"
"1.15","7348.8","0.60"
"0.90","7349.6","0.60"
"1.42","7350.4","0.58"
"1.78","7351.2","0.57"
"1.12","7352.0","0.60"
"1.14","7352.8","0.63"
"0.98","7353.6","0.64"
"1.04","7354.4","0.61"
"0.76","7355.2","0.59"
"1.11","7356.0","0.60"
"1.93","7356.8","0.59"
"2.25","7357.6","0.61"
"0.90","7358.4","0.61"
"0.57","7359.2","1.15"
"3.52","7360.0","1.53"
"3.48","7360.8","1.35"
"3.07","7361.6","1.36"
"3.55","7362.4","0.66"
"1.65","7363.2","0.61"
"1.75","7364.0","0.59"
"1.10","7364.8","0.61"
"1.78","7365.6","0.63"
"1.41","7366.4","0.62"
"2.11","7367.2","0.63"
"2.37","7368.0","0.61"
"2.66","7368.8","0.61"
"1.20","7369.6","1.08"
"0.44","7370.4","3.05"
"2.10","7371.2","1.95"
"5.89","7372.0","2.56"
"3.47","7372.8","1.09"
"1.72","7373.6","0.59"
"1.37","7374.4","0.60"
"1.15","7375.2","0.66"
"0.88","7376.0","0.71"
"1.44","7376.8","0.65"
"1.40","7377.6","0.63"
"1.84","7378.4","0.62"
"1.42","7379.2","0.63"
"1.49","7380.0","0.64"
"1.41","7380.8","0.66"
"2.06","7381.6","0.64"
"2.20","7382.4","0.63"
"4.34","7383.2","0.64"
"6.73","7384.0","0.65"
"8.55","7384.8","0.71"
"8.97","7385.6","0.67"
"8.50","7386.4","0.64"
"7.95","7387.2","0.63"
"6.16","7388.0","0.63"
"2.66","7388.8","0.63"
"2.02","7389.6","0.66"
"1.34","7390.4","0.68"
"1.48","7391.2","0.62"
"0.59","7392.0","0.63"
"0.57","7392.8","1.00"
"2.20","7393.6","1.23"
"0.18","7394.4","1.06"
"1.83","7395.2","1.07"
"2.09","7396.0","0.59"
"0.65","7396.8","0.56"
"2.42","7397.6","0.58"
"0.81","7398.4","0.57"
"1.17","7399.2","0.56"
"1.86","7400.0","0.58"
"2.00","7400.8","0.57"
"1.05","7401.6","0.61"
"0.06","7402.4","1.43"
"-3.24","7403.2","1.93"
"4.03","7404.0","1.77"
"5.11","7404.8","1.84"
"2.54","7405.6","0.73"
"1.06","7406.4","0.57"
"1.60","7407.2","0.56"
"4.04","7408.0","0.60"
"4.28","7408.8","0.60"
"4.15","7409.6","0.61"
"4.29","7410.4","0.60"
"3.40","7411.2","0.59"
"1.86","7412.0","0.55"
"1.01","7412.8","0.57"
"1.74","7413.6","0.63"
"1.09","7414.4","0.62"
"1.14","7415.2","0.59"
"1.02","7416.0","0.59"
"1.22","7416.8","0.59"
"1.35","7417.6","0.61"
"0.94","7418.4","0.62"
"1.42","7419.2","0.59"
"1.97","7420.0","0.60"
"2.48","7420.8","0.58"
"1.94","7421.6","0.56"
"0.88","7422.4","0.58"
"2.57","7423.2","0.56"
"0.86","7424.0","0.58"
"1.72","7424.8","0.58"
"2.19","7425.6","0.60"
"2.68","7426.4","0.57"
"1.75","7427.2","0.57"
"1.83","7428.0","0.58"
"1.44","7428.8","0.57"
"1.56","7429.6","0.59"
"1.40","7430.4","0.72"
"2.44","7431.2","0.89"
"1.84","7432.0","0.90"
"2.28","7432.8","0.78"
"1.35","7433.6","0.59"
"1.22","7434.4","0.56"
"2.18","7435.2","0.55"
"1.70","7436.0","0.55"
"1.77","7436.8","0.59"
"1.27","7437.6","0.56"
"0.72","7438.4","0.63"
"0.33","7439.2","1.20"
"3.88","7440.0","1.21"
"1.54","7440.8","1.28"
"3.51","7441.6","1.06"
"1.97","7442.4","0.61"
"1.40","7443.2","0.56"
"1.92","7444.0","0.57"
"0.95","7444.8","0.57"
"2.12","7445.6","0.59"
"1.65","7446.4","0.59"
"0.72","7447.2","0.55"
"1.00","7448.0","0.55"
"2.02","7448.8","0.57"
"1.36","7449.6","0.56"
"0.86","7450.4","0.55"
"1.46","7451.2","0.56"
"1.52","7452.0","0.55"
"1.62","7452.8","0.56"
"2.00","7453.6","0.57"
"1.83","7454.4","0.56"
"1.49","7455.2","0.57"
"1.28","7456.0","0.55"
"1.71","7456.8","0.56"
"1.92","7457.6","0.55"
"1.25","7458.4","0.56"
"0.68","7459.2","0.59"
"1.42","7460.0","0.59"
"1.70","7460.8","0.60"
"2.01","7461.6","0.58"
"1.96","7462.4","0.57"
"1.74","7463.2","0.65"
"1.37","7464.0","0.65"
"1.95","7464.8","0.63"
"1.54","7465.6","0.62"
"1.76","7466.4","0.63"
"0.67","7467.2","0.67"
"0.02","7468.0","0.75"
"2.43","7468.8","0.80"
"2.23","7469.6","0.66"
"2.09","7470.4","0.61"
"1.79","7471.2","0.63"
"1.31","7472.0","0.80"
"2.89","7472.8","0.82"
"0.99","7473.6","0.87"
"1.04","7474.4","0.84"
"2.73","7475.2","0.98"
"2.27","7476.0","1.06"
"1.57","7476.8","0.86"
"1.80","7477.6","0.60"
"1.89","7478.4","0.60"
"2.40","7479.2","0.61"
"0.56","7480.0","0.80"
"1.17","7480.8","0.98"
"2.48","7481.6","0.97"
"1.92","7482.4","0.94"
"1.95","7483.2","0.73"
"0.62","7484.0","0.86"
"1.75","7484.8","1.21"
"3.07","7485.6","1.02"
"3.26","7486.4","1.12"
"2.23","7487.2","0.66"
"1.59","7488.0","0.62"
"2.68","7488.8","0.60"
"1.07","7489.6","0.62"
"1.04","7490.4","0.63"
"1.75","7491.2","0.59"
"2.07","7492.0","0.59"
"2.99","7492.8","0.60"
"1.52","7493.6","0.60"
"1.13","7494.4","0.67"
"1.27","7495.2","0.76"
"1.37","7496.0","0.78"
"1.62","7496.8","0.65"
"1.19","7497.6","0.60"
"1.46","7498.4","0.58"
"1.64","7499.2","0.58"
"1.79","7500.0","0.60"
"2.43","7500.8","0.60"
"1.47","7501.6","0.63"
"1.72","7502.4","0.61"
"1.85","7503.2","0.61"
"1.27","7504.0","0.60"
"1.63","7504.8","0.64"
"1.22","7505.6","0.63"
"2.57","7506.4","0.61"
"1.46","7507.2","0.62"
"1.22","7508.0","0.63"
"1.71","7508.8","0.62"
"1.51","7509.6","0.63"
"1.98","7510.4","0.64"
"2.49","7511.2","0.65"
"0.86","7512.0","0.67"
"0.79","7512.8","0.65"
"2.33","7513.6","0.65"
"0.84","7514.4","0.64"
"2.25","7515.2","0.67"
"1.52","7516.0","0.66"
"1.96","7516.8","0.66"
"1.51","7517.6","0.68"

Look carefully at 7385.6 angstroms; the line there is H-alpha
